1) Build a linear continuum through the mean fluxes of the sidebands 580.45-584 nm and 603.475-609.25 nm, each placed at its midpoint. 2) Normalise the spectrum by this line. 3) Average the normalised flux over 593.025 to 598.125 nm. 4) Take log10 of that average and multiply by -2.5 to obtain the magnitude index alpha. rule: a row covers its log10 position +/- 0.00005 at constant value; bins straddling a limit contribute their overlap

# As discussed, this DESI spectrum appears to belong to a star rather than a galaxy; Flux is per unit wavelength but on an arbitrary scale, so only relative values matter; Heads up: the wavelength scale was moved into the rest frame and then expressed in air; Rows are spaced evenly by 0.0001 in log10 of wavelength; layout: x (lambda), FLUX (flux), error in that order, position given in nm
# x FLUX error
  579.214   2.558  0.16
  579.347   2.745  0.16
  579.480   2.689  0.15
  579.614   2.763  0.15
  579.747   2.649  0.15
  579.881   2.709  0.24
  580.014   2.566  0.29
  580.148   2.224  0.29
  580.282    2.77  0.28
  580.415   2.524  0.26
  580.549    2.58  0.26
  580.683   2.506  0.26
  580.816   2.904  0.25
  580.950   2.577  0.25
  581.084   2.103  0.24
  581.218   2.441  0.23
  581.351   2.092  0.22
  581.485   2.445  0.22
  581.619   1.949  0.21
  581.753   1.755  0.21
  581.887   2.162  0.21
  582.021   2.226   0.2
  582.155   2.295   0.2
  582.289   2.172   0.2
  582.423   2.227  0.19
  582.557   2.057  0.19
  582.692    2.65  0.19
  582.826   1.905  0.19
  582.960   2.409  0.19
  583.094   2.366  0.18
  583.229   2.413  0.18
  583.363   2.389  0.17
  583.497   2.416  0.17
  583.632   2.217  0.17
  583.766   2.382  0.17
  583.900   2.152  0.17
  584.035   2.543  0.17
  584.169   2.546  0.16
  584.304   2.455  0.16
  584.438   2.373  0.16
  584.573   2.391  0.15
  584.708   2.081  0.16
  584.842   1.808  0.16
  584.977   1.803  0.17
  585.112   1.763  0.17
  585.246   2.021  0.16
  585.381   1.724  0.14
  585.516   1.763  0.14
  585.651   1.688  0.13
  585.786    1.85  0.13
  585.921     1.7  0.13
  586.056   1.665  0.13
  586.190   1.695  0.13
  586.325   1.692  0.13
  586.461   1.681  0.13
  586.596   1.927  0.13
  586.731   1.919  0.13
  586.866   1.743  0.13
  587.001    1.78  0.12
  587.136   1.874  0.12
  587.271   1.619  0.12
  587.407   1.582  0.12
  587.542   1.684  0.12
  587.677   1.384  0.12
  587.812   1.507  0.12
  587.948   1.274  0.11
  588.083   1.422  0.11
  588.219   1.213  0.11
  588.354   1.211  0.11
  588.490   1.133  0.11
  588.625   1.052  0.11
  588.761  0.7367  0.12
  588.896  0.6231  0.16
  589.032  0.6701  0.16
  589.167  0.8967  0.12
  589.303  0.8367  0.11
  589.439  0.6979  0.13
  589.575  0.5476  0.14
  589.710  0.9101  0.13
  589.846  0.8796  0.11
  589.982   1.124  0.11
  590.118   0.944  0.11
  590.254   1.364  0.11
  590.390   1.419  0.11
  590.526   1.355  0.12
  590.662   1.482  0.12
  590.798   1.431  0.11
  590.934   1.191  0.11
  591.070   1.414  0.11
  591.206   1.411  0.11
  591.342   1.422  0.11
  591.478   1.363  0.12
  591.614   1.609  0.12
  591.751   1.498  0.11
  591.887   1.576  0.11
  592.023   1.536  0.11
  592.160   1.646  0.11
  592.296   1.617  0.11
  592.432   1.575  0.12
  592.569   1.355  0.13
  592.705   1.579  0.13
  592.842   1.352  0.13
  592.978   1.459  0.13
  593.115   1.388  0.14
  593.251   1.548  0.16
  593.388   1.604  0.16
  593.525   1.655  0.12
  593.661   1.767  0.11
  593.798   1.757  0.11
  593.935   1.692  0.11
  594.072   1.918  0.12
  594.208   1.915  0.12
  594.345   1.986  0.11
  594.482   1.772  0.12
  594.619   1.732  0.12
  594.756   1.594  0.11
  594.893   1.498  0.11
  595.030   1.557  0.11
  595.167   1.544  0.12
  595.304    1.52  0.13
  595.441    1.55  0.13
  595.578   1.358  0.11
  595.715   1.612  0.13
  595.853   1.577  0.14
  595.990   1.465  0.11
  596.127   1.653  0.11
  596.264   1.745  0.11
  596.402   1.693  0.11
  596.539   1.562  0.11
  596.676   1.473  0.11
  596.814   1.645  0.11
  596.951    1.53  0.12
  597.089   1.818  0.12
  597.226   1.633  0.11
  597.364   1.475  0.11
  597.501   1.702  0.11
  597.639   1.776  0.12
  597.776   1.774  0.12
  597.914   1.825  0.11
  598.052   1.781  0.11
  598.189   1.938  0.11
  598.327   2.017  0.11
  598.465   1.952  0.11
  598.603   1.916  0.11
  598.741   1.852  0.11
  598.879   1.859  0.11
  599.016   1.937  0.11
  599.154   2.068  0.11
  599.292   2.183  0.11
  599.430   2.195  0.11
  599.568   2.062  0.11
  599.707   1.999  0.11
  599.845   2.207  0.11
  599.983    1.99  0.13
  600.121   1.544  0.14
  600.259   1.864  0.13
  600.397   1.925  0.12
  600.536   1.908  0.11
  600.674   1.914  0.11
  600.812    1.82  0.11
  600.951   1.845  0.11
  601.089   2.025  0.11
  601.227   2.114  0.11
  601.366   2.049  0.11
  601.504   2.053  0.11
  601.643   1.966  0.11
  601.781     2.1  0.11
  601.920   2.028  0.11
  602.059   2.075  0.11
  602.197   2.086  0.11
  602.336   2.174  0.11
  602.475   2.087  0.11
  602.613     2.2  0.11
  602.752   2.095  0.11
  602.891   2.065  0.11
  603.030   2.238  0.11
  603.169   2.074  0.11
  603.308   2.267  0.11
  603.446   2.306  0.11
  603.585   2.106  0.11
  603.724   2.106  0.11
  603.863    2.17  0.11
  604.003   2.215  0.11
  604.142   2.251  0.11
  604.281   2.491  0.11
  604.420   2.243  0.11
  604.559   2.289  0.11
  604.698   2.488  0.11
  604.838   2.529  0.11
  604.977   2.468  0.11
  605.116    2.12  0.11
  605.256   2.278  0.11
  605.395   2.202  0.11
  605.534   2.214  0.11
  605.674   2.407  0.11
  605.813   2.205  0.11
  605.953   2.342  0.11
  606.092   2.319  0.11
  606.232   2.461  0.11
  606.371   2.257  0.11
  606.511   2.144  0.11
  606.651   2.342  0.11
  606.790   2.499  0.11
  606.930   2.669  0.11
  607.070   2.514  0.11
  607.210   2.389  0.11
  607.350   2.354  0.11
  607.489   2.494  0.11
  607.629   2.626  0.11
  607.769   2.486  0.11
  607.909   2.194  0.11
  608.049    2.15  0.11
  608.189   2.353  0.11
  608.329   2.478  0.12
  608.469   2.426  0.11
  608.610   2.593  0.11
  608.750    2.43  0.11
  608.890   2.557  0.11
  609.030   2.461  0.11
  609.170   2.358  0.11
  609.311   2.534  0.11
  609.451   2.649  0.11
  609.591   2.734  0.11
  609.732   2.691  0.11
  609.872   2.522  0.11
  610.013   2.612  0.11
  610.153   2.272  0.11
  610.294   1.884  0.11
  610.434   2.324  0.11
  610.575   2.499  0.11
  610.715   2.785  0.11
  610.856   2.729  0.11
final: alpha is 0.38 mag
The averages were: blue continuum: 2.3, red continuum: 2.36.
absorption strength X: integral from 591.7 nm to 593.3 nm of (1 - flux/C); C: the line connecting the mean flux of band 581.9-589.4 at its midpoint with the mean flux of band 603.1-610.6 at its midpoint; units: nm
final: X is 0.39 nm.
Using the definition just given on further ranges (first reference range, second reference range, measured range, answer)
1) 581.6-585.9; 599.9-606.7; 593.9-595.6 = 0.38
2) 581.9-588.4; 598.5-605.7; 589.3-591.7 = 0.96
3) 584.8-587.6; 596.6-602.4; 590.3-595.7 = 0.83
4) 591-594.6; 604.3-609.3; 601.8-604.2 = 0.02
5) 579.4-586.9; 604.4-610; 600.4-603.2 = 0.39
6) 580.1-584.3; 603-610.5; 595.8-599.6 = 0.92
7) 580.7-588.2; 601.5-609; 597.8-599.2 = 0.19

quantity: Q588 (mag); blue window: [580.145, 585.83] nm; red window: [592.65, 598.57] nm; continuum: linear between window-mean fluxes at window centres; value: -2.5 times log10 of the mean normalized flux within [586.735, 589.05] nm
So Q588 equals 0.43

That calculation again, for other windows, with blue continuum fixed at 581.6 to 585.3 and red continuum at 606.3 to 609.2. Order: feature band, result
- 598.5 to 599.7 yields 0.17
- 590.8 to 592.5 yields 0.47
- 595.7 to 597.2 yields 0.39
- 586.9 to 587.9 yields 0.35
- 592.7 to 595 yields 0.36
